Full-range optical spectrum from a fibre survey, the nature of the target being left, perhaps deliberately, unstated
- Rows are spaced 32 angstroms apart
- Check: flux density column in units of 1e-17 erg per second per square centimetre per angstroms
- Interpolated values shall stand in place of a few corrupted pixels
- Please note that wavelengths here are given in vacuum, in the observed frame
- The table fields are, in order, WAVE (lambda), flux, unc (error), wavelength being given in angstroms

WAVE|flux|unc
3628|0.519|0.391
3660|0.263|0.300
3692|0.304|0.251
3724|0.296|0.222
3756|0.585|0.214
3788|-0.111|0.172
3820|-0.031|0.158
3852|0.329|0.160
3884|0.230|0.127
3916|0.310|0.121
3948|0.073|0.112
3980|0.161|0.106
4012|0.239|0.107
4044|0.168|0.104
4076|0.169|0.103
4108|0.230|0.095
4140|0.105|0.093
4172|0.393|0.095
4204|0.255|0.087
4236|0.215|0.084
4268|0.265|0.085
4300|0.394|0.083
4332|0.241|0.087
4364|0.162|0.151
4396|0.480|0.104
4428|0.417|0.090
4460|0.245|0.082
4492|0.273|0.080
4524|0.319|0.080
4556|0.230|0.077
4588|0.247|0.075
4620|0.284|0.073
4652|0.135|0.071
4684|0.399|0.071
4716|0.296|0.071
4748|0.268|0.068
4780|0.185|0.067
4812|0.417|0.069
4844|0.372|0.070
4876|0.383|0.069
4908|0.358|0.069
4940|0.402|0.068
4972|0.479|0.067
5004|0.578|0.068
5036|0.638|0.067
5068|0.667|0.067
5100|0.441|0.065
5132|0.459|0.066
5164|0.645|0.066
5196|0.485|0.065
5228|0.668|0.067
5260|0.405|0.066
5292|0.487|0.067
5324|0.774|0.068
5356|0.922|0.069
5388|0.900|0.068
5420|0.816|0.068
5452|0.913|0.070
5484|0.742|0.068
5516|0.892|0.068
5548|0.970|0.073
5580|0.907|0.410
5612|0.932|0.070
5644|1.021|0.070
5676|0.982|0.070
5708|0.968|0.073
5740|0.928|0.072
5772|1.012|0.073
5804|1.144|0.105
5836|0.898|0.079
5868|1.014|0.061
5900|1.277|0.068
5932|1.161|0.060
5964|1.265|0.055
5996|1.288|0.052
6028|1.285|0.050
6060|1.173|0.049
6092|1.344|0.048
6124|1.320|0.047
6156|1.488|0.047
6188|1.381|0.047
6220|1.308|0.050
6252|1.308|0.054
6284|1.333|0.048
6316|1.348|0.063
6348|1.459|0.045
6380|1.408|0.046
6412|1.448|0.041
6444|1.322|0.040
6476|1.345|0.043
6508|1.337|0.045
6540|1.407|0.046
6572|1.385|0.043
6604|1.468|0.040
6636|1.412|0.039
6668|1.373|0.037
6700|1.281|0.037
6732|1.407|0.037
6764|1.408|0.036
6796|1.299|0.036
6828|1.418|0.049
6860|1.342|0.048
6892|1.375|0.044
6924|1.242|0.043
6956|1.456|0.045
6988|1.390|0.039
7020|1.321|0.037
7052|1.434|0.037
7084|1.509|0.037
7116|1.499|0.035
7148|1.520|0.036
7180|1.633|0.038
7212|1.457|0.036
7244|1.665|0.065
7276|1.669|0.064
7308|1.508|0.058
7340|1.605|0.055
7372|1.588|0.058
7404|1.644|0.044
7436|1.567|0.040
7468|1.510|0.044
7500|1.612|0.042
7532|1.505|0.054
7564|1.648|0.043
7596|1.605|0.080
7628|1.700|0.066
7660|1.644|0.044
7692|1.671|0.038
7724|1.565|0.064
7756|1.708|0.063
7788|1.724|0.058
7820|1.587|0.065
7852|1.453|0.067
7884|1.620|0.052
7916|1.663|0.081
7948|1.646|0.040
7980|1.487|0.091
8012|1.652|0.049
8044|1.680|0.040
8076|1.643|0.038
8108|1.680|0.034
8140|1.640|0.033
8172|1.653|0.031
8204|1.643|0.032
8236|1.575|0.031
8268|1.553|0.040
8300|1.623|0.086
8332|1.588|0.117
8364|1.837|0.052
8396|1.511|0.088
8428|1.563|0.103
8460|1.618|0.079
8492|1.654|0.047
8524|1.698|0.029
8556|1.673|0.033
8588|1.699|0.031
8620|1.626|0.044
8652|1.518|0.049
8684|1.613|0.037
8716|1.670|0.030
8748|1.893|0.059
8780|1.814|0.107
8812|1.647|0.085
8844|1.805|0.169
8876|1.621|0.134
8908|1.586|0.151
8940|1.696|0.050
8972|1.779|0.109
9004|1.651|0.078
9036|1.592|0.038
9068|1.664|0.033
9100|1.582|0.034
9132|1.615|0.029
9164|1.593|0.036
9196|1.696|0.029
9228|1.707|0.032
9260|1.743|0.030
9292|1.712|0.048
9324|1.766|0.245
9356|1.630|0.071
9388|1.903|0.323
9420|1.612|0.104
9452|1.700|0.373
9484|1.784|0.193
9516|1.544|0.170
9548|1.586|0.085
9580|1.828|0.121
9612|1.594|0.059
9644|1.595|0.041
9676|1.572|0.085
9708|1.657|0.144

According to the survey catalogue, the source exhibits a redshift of 0.335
